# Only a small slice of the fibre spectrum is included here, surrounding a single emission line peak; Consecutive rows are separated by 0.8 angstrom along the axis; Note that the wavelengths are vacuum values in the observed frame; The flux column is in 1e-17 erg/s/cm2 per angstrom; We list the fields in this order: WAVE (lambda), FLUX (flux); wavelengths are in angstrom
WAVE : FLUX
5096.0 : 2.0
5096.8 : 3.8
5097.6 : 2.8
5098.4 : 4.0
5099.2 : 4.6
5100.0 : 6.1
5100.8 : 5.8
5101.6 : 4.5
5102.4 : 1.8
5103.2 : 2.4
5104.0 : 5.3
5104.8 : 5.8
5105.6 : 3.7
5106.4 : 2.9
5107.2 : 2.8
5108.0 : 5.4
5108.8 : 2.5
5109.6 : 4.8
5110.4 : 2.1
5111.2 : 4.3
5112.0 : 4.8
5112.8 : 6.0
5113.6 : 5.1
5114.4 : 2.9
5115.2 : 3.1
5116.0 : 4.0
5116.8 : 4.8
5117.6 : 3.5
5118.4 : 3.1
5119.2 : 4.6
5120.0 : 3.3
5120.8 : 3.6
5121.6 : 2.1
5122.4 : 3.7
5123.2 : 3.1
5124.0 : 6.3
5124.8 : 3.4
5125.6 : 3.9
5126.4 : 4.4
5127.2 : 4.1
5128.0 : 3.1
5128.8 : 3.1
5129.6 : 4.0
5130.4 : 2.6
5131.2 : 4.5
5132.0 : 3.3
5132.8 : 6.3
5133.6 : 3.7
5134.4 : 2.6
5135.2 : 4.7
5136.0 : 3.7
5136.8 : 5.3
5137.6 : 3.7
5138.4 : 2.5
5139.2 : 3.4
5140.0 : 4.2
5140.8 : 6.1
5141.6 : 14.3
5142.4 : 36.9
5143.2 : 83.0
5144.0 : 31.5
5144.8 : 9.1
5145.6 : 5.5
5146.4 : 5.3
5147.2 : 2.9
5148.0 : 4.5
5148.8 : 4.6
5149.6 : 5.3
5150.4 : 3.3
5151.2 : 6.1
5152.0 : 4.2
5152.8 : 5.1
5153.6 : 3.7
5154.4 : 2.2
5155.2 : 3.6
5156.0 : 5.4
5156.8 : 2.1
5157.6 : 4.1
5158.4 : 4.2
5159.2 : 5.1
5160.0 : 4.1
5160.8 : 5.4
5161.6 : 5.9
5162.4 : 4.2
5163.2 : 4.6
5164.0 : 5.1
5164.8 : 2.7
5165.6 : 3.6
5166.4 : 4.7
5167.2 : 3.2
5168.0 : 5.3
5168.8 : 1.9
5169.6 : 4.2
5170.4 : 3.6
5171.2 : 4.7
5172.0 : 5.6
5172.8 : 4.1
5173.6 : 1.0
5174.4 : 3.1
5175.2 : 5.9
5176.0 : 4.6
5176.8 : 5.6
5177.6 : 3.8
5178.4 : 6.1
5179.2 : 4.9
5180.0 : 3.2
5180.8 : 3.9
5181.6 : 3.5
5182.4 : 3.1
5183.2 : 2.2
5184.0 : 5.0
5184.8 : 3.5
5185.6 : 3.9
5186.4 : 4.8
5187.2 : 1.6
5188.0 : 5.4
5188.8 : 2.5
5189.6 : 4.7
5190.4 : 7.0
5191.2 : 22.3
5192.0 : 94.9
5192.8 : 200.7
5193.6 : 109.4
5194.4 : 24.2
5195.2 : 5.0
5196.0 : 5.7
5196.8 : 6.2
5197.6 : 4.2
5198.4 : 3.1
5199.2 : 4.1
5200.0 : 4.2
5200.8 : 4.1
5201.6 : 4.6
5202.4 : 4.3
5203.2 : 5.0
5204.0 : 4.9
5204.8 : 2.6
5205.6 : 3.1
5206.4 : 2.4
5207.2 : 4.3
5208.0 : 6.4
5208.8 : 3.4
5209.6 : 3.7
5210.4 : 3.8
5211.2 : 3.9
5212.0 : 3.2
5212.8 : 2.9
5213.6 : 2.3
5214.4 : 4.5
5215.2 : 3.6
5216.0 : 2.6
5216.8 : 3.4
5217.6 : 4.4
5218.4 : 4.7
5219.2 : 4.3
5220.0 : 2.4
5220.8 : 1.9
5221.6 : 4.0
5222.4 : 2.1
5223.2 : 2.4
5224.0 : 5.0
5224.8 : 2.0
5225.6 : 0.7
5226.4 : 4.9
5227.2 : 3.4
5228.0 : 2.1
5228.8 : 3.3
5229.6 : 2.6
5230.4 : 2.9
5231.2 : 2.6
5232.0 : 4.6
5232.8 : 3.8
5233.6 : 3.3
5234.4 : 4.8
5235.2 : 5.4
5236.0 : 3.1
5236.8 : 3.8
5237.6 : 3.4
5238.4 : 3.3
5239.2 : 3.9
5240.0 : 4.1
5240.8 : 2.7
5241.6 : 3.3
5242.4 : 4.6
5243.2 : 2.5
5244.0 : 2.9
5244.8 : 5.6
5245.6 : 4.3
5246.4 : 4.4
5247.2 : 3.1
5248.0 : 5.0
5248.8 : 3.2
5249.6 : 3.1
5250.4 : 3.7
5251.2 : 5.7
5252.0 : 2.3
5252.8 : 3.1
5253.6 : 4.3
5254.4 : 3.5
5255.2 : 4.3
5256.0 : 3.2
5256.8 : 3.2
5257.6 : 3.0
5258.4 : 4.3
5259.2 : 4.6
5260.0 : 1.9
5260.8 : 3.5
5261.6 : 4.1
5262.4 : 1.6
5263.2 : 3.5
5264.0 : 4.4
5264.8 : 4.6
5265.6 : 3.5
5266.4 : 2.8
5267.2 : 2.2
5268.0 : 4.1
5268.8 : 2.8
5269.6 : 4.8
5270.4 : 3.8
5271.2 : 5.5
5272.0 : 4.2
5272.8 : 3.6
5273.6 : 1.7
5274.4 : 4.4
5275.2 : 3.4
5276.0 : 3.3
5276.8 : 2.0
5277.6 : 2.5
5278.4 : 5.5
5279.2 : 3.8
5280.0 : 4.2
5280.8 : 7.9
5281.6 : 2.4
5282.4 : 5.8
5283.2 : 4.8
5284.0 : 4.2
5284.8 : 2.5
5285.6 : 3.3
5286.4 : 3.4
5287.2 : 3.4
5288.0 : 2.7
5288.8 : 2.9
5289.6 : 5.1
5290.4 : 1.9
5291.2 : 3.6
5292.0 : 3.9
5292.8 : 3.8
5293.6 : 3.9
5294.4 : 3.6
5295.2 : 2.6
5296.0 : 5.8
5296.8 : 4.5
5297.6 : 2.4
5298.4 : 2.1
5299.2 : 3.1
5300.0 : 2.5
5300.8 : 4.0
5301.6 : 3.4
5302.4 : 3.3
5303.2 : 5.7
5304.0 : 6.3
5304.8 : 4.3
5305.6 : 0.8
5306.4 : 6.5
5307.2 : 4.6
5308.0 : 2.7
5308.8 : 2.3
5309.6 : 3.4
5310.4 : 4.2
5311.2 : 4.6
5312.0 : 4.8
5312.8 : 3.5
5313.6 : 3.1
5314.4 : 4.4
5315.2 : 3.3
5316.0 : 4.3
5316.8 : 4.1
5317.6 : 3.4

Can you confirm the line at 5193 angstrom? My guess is [O III] 5007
